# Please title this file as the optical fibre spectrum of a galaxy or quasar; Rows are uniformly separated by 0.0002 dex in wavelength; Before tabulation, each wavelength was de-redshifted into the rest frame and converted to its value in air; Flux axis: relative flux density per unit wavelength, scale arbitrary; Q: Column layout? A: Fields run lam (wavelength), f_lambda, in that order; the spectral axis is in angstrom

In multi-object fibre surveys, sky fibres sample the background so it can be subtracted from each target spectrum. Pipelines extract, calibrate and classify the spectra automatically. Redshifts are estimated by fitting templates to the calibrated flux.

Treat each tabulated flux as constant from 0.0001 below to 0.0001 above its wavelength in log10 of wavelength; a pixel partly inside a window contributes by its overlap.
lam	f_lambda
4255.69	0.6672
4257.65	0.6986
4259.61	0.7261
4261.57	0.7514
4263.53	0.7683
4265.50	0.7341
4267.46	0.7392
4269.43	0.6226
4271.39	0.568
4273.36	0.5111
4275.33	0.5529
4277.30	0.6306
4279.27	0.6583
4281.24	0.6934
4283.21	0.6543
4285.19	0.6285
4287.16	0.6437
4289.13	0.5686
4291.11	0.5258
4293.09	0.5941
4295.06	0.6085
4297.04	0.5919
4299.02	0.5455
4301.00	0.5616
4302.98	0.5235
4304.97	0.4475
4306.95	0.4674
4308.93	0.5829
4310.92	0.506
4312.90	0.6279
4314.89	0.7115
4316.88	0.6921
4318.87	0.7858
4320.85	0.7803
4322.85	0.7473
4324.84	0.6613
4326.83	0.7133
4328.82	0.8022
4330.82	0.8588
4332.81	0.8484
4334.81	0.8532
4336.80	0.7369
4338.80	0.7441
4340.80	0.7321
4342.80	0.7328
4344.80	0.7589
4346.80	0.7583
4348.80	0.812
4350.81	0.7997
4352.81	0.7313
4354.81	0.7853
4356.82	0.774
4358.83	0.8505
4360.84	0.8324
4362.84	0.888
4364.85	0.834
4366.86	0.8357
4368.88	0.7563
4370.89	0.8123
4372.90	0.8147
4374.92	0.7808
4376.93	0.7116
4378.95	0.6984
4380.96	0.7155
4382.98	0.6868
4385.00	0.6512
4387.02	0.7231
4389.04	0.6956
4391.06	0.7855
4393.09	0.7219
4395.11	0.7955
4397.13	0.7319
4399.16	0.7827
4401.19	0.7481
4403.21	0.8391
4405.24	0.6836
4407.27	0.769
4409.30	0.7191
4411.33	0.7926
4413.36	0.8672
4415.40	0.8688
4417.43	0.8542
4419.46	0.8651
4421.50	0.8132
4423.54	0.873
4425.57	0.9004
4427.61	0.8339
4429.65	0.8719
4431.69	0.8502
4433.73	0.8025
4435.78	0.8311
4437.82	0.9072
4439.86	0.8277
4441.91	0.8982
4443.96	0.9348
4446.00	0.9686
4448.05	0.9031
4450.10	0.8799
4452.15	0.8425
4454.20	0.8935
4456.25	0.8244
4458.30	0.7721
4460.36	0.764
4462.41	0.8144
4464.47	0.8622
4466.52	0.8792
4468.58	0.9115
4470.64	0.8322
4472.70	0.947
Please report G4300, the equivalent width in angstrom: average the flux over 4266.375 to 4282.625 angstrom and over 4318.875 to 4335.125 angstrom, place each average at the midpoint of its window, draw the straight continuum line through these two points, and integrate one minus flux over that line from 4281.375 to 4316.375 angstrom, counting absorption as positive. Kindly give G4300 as 5.75 angstrom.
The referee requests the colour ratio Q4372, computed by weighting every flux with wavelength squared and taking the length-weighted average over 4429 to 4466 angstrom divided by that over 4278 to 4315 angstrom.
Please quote 1.6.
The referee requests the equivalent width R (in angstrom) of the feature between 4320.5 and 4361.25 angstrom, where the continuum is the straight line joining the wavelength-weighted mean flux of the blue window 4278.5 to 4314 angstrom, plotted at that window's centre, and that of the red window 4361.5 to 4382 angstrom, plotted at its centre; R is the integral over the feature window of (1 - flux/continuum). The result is -4.4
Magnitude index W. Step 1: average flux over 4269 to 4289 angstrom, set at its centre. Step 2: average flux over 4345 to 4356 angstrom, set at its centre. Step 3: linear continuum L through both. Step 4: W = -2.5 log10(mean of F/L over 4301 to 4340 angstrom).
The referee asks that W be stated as 0.04 mag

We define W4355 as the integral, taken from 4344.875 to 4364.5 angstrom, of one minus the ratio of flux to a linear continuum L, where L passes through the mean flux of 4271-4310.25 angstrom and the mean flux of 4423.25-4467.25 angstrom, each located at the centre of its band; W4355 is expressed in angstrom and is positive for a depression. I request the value -3.0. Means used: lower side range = 0.577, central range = 0.803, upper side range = 0.86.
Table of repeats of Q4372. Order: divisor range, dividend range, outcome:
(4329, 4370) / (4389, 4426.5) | 1.03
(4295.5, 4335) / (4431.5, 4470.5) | 1.38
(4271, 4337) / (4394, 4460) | 1.37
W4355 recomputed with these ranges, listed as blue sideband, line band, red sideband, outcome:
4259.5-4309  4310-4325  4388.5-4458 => -0.6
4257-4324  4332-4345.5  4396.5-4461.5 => -1.3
